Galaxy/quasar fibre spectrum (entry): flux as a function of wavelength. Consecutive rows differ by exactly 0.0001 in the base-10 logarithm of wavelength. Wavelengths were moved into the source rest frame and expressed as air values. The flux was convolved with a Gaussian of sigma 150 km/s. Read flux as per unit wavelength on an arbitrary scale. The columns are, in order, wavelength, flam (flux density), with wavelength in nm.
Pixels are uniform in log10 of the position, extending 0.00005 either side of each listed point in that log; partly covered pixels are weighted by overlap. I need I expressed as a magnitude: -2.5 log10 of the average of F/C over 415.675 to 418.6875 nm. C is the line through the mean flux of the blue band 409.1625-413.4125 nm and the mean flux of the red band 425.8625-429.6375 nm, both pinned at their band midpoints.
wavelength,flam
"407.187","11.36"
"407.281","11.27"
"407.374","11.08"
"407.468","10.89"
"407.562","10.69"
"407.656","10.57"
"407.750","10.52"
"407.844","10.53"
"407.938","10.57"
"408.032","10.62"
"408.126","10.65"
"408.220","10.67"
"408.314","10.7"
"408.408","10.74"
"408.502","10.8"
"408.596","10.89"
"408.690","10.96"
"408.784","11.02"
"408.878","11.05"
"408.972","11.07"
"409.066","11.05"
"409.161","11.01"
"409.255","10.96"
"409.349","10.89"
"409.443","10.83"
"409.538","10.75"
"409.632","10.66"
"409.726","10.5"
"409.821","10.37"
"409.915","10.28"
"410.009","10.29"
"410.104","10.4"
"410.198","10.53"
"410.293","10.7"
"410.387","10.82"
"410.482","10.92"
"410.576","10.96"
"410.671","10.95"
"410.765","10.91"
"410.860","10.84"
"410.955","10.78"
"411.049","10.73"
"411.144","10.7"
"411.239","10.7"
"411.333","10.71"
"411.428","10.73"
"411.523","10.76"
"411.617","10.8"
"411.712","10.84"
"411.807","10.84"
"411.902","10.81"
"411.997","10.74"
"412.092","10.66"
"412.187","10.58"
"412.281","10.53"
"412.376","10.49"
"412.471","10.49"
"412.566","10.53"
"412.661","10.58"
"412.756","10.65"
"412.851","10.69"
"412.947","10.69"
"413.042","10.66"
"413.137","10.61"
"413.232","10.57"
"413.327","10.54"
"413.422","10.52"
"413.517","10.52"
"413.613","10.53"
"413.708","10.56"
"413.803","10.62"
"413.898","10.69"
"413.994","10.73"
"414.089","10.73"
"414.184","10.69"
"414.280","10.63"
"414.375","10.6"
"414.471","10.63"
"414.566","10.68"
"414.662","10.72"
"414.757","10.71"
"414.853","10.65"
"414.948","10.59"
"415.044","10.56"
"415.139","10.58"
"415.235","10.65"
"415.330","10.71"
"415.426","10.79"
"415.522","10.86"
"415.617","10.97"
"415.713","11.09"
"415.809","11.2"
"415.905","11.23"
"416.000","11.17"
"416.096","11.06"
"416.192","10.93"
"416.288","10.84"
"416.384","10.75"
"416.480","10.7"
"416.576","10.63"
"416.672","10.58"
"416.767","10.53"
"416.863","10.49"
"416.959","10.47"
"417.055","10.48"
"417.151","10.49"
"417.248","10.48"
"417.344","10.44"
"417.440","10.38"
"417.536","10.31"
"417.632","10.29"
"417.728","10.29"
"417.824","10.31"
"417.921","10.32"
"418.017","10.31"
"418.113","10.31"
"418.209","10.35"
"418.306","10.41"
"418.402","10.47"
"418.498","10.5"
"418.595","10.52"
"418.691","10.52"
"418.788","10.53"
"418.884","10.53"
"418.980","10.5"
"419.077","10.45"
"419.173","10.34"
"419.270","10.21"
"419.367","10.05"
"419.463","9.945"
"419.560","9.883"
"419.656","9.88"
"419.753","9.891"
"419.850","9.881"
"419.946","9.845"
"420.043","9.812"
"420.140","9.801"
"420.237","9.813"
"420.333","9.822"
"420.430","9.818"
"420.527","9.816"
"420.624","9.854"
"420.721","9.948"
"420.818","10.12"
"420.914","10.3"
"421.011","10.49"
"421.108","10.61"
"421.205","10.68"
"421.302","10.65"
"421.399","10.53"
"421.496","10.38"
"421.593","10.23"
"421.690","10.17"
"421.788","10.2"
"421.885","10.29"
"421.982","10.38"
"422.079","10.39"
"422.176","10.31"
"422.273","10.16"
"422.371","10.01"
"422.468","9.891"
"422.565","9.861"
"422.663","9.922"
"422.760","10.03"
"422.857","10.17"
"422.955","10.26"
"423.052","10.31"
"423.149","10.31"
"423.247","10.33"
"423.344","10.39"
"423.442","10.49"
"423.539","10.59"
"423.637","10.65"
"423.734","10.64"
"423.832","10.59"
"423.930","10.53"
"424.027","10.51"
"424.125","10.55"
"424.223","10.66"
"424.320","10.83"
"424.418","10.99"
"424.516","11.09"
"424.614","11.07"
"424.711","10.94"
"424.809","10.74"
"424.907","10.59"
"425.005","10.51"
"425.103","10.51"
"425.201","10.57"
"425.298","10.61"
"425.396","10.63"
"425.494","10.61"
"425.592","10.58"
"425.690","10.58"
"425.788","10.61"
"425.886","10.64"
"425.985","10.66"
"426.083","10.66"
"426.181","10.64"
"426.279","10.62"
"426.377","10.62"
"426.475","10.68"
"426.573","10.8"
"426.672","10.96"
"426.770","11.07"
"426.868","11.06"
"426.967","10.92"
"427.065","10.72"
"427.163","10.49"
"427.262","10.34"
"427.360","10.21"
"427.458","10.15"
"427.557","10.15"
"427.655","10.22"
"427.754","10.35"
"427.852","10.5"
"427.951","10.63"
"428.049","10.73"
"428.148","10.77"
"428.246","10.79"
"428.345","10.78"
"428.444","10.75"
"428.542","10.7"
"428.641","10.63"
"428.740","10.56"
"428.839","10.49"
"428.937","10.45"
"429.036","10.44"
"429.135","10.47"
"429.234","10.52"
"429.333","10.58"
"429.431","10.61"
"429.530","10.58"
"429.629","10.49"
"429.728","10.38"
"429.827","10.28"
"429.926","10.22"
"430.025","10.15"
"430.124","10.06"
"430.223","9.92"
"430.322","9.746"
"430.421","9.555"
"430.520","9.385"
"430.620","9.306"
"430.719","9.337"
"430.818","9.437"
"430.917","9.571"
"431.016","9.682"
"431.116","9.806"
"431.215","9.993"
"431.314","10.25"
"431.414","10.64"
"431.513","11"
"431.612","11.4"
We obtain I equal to 0.01 mag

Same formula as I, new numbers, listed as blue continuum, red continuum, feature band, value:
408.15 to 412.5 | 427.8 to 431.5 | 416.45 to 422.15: 0.03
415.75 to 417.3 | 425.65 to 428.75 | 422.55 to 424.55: 0.02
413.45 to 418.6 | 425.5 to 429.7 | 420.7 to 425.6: 0.02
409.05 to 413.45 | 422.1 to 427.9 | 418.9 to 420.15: 0.06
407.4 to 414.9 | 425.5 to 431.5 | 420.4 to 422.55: 0.03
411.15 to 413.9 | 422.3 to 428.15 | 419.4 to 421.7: 0.05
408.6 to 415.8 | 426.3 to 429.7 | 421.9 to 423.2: 0.05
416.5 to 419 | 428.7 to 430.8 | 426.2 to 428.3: -0.04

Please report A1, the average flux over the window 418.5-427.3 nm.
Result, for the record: 10.4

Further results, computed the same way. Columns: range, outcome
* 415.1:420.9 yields 10.4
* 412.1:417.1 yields 10.7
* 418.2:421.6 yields 10.2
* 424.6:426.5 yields 10.6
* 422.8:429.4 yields 10.6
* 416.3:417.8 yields 10.5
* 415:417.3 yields 10.8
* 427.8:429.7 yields 10.6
